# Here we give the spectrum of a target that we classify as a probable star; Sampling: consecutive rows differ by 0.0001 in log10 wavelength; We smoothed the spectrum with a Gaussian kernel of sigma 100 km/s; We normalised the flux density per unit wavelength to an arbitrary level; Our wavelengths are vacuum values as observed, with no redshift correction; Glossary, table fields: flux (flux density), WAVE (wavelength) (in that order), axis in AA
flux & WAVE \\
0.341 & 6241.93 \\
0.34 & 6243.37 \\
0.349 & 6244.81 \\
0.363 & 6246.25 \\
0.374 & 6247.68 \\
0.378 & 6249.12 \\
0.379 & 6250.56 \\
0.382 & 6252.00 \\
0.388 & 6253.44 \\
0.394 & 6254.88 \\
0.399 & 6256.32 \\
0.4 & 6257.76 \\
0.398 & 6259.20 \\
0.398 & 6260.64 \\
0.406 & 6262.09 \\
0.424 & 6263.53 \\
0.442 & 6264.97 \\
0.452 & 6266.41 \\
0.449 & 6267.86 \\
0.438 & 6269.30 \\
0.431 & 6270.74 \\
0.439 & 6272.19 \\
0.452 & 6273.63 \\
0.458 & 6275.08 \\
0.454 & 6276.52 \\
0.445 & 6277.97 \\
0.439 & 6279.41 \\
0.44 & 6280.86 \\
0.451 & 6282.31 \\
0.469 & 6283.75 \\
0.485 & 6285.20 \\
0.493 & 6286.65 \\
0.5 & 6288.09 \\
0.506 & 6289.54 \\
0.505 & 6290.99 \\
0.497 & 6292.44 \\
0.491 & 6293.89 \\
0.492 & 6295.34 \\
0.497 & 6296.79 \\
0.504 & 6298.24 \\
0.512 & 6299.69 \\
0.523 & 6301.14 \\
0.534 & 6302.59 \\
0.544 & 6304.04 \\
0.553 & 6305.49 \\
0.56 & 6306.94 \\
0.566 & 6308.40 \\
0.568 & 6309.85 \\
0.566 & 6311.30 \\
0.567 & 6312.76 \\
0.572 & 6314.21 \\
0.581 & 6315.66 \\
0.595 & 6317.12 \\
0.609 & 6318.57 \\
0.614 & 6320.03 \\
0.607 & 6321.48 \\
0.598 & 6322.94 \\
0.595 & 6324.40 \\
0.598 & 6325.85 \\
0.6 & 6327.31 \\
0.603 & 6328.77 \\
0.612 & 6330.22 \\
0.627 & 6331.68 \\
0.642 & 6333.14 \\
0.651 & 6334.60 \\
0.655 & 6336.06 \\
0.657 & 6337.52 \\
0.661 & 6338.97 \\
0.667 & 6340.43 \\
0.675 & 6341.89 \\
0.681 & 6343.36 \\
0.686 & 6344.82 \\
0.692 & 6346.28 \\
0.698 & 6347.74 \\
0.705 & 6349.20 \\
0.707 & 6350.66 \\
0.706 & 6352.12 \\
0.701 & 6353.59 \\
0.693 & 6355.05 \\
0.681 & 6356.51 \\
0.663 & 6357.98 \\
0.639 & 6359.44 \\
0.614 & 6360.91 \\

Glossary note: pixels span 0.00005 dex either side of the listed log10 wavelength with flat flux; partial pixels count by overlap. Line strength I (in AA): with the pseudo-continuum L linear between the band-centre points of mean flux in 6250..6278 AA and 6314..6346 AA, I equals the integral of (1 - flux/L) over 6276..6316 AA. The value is 0.9 AA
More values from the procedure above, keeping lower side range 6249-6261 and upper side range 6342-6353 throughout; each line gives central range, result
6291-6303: 0.5 AA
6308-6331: 0.4 AA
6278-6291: 0.4 AA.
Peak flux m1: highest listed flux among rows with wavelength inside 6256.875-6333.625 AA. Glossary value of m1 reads 0.642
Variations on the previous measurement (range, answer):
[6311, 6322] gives 0.614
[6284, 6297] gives 0.506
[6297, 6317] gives 0.581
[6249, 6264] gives 0.424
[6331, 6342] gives 0.675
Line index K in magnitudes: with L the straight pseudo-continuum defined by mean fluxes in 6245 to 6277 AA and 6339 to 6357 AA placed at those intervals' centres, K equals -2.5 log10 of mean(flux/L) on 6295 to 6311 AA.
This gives 0.03 mag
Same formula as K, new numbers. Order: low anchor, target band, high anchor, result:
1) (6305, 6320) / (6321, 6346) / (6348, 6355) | 0.01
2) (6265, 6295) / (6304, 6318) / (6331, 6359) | -0.01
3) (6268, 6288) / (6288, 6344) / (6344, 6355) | 0.01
